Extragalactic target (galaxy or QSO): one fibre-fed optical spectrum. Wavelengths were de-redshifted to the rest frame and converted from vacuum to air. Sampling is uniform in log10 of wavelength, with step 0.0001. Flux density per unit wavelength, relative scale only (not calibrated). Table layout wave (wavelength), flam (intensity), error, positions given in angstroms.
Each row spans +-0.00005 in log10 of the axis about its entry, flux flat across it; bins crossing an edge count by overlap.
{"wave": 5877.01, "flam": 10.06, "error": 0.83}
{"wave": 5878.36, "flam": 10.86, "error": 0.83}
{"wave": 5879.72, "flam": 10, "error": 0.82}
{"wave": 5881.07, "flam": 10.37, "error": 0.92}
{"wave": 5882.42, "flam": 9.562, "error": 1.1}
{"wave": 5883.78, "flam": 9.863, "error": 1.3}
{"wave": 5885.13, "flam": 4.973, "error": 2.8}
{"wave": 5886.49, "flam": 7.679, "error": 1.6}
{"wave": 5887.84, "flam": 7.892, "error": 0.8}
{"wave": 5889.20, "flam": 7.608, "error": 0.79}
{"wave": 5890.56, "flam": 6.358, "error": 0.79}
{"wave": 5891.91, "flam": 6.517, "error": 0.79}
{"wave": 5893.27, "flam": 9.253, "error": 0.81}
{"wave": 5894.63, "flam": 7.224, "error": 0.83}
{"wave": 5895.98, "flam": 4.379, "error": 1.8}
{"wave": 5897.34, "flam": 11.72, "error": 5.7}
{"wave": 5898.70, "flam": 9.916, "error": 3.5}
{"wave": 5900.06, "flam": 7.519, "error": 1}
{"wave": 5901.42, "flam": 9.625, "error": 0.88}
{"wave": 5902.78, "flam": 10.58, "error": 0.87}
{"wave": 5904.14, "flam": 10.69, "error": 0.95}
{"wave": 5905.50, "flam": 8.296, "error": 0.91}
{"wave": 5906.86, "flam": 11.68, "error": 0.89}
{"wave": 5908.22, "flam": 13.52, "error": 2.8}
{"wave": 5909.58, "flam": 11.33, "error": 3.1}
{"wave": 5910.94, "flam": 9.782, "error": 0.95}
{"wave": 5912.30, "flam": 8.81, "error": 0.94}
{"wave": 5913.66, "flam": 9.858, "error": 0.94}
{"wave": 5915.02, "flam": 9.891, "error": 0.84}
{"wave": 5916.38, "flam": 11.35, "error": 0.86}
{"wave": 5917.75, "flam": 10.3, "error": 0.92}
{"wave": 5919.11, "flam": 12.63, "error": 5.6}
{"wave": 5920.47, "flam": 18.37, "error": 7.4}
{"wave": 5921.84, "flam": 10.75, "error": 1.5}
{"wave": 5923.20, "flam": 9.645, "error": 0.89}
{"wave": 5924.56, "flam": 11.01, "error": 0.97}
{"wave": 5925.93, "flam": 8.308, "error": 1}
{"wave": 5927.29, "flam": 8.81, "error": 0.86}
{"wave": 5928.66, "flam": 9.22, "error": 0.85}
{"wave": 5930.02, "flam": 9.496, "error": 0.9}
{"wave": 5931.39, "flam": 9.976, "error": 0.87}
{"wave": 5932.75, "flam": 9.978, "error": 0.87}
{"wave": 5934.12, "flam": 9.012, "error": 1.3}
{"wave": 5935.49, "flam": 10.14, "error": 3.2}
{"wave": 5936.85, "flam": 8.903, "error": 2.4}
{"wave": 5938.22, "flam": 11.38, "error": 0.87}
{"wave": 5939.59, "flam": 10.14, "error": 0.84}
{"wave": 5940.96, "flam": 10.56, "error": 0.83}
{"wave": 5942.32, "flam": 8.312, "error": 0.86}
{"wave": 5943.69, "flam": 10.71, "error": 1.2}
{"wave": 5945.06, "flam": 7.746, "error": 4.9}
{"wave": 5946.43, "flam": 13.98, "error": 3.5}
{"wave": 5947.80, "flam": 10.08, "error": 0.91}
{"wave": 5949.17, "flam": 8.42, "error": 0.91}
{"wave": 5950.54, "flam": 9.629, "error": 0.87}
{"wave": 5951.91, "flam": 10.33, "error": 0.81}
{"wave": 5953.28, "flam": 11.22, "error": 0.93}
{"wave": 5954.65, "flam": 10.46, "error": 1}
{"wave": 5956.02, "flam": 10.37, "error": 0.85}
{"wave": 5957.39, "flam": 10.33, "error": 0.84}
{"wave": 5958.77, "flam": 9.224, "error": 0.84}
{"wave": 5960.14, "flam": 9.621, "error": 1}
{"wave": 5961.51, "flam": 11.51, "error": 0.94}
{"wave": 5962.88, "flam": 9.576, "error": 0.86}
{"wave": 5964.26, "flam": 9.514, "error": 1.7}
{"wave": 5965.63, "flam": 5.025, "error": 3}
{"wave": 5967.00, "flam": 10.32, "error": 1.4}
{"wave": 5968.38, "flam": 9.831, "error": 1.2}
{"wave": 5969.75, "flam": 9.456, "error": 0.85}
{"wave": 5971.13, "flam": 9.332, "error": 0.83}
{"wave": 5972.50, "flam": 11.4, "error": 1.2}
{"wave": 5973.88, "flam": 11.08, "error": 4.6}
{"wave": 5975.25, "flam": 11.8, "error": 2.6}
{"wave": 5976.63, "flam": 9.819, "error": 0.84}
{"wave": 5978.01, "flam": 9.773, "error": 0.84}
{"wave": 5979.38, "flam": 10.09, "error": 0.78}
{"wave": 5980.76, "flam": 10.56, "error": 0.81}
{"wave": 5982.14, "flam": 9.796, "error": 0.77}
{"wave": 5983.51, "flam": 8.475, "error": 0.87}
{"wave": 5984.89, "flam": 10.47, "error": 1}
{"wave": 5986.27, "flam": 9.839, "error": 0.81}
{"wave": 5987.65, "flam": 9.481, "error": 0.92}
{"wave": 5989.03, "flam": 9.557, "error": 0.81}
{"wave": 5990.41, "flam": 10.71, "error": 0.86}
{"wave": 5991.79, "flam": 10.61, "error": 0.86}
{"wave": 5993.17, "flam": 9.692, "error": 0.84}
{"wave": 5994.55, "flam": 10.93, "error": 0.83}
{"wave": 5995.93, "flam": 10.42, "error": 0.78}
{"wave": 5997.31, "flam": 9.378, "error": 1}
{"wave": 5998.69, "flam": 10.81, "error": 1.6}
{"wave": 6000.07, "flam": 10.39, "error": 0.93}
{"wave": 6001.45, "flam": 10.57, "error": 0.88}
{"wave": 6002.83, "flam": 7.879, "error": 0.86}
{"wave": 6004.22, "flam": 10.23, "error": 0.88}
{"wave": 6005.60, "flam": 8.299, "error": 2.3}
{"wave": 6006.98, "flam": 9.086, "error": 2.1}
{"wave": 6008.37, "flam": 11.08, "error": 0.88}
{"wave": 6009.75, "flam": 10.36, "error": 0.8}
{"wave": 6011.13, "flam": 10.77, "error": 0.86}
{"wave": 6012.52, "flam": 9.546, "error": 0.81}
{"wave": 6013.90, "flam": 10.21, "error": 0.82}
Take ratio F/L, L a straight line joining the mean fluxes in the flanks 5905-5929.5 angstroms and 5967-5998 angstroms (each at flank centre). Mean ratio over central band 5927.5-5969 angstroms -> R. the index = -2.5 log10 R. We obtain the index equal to 0.07 mag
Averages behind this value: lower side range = 10.8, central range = 9.82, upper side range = 10.1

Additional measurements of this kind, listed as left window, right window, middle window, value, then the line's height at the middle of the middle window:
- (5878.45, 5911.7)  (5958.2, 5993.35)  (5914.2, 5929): -0.177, 9.32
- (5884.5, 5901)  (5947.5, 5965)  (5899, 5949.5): -0.175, 8.8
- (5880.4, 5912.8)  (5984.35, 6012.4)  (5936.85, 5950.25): -0.069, 9.45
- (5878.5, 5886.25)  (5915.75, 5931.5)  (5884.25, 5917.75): 0.096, 9.84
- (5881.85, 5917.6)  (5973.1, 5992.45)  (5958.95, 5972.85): 0.048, 9.93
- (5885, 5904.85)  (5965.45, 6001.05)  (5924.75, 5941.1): -0.077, 9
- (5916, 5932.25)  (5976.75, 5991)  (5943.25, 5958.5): 0.013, 10.4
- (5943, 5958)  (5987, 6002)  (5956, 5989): 0.045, 10.3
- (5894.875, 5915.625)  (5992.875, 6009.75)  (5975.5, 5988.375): 0.002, 9.9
